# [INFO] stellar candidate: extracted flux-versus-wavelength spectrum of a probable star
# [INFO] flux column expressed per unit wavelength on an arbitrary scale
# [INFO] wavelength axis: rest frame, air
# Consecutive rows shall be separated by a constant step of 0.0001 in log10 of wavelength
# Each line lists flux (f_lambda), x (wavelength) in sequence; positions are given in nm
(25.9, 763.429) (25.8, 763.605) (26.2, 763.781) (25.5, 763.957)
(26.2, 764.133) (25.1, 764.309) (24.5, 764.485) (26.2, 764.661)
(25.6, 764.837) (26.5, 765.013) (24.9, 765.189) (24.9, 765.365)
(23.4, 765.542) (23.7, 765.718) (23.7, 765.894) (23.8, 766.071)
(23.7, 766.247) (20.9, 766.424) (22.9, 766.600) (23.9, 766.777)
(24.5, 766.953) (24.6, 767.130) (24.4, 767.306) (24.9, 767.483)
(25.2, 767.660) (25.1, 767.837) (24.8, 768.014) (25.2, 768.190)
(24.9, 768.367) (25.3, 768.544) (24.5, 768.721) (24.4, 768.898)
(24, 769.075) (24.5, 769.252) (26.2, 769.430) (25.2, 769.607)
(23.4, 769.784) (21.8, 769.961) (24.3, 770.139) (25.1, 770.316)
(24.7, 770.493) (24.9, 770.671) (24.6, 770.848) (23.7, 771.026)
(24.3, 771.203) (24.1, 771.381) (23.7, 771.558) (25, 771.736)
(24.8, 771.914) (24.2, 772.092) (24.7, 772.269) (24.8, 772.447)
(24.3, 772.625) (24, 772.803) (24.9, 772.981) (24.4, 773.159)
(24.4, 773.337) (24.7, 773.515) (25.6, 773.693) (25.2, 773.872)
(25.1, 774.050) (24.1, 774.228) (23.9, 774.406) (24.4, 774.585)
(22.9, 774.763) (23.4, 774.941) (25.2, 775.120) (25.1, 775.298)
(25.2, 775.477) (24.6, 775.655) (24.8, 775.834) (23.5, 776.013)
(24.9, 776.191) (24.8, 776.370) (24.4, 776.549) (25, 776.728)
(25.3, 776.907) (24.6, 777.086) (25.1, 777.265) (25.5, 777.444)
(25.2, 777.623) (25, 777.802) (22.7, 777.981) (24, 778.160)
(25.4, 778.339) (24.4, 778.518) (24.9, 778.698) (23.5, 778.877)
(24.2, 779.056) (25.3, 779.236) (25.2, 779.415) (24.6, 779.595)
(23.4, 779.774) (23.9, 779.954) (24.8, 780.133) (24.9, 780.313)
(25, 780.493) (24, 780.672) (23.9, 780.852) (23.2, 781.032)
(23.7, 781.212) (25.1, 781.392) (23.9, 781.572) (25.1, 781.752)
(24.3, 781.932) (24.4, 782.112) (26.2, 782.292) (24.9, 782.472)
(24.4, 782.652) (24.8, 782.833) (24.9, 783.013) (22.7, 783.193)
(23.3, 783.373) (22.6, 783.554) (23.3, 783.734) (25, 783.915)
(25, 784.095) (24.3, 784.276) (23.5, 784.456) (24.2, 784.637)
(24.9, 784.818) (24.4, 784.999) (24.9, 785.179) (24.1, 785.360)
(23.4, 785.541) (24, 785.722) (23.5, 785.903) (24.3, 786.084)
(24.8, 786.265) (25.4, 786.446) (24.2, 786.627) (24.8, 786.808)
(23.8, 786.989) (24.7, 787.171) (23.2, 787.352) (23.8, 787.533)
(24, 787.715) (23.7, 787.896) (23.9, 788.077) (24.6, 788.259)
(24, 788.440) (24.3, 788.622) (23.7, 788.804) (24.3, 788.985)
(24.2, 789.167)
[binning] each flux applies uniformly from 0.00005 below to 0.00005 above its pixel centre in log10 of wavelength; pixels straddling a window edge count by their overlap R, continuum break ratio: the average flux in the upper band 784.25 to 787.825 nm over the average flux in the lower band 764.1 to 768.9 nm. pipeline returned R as 0.99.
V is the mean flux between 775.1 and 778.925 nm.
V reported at 24.7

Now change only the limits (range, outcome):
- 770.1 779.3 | 24.6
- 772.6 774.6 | 24.6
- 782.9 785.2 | 24.1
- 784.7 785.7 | 24.3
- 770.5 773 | 24.4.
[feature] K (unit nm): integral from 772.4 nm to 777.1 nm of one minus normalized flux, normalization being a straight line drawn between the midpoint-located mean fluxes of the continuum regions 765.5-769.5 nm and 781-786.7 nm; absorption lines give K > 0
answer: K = -0.06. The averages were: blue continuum 24.3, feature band 24.6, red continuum 24.3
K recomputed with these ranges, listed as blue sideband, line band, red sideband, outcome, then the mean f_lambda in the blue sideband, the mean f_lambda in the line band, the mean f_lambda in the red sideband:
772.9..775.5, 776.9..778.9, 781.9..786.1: -0.02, 24.5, 24.6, 24.2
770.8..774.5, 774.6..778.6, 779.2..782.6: -0.01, 24.5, 24.6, 24.5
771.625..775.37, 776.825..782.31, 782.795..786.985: -0.04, 24.5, 24.5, 24.2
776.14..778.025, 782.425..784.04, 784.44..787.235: 0.03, 24.8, 24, 24.3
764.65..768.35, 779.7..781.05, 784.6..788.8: 0.00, 24.4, 24.2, 24.2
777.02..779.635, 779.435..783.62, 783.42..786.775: 0.03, 24.6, 24.3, 24.2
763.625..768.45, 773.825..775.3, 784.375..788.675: 0.01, 24.7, 24.3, 24.2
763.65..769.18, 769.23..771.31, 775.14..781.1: 0.02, 24.6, 24.4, 24.6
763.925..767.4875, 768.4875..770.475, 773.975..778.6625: 0.00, 24.4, 24.4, 24.6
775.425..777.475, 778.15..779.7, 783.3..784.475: -0.01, 24.8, 24.6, 23.9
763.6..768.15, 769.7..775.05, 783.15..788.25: 0.03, 24.6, 24.3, 24.1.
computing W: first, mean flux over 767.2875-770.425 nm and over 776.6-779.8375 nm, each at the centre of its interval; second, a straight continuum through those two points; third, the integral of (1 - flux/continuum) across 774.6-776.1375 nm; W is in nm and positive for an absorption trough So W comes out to 0.02 nm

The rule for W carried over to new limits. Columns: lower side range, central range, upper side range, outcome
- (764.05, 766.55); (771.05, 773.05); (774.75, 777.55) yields 0.017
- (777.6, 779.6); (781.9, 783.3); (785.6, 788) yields -0.013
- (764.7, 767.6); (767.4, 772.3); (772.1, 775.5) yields -0.041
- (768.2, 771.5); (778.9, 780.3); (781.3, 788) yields -0.008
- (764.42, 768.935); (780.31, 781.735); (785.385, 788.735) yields 0.001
